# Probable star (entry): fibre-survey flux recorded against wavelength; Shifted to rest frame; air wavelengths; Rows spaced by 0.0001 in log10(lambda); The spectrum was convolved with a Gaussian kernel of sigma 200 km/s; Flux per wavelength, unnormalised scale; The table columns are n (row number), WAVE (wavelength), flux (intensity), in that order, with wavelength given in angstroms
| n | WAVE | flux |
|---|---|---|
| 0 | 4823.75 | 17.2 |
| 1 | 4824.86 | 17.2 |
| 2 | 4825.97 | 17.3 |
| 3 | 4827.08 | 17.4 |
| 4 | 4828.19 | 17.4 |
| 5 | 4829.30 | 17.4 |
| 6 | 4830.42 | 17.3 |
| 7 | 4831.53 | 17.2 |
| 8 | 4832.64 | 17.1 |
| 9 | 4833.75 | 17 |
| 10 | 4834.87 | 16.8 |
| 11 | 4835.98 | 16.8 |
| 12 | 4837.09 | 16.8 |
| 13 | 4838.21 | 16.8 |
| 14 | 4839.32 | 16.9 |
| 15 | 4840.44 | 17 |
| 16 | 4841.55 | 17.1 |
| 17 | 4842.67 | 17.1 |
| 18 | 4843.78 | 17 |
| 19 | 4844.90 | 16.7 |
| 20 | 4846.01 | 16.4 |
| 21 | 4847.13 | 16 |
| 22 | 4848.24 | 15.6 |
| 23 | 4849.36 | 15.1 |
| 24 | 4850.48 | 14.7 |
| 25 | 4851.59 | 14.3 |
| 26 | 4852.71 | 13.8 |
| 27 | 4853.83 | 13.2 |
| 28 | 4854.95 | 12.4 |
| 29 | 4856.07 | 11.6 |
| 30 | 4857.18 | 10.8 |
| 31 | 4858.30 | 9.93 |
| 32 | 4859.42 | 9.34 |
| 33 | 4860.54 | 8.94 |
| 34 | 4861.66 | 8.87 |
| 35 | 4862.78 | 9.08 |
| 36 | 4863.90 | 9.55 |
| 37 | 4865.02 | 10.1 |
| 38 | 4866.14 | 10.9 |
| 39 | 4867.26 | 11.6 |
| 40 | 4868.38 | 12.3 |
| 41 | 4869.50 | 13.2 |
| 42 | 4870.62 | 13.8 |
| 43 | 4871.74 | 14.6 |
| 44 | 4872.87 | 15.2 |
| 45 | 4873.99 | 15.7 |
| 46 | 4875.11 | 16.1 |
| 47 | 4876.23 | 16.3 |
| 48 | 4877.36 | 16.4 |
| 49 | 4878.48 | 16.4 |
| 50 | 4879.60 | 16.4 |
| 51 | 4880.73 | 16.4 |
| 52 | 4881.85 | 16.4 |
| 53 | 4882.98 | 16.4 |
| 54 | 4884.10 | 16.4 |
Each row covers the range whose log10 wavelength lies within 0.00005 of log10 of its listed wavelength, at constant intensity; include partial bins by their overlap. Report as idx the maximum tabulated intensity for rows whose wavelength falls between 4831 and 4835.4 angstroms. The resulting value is 17.2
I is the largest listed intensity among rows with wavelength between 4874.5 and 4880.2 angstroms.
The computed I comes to 16.4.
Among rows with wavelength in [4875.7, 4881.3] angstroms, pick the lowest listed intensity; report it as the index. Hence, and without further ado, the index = 16.3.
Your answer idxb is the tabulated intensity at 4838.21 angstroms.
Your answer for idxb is 16.8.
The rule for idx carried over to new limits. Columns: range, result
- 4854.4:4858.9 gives 12.4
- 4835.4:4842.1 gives 17.1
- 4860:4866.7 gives 10.9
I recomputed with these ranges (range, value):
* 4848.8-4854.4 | 15.1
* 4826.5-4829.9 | 17.4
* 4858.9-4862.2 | 9.34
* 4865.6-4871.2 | 13.8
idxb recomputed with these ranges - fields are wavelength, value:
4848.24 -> 15.6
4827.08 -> 17.4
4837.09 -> 16.8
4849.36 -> 15.1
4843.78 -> 17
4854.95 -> 12.4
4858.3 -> 9.93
